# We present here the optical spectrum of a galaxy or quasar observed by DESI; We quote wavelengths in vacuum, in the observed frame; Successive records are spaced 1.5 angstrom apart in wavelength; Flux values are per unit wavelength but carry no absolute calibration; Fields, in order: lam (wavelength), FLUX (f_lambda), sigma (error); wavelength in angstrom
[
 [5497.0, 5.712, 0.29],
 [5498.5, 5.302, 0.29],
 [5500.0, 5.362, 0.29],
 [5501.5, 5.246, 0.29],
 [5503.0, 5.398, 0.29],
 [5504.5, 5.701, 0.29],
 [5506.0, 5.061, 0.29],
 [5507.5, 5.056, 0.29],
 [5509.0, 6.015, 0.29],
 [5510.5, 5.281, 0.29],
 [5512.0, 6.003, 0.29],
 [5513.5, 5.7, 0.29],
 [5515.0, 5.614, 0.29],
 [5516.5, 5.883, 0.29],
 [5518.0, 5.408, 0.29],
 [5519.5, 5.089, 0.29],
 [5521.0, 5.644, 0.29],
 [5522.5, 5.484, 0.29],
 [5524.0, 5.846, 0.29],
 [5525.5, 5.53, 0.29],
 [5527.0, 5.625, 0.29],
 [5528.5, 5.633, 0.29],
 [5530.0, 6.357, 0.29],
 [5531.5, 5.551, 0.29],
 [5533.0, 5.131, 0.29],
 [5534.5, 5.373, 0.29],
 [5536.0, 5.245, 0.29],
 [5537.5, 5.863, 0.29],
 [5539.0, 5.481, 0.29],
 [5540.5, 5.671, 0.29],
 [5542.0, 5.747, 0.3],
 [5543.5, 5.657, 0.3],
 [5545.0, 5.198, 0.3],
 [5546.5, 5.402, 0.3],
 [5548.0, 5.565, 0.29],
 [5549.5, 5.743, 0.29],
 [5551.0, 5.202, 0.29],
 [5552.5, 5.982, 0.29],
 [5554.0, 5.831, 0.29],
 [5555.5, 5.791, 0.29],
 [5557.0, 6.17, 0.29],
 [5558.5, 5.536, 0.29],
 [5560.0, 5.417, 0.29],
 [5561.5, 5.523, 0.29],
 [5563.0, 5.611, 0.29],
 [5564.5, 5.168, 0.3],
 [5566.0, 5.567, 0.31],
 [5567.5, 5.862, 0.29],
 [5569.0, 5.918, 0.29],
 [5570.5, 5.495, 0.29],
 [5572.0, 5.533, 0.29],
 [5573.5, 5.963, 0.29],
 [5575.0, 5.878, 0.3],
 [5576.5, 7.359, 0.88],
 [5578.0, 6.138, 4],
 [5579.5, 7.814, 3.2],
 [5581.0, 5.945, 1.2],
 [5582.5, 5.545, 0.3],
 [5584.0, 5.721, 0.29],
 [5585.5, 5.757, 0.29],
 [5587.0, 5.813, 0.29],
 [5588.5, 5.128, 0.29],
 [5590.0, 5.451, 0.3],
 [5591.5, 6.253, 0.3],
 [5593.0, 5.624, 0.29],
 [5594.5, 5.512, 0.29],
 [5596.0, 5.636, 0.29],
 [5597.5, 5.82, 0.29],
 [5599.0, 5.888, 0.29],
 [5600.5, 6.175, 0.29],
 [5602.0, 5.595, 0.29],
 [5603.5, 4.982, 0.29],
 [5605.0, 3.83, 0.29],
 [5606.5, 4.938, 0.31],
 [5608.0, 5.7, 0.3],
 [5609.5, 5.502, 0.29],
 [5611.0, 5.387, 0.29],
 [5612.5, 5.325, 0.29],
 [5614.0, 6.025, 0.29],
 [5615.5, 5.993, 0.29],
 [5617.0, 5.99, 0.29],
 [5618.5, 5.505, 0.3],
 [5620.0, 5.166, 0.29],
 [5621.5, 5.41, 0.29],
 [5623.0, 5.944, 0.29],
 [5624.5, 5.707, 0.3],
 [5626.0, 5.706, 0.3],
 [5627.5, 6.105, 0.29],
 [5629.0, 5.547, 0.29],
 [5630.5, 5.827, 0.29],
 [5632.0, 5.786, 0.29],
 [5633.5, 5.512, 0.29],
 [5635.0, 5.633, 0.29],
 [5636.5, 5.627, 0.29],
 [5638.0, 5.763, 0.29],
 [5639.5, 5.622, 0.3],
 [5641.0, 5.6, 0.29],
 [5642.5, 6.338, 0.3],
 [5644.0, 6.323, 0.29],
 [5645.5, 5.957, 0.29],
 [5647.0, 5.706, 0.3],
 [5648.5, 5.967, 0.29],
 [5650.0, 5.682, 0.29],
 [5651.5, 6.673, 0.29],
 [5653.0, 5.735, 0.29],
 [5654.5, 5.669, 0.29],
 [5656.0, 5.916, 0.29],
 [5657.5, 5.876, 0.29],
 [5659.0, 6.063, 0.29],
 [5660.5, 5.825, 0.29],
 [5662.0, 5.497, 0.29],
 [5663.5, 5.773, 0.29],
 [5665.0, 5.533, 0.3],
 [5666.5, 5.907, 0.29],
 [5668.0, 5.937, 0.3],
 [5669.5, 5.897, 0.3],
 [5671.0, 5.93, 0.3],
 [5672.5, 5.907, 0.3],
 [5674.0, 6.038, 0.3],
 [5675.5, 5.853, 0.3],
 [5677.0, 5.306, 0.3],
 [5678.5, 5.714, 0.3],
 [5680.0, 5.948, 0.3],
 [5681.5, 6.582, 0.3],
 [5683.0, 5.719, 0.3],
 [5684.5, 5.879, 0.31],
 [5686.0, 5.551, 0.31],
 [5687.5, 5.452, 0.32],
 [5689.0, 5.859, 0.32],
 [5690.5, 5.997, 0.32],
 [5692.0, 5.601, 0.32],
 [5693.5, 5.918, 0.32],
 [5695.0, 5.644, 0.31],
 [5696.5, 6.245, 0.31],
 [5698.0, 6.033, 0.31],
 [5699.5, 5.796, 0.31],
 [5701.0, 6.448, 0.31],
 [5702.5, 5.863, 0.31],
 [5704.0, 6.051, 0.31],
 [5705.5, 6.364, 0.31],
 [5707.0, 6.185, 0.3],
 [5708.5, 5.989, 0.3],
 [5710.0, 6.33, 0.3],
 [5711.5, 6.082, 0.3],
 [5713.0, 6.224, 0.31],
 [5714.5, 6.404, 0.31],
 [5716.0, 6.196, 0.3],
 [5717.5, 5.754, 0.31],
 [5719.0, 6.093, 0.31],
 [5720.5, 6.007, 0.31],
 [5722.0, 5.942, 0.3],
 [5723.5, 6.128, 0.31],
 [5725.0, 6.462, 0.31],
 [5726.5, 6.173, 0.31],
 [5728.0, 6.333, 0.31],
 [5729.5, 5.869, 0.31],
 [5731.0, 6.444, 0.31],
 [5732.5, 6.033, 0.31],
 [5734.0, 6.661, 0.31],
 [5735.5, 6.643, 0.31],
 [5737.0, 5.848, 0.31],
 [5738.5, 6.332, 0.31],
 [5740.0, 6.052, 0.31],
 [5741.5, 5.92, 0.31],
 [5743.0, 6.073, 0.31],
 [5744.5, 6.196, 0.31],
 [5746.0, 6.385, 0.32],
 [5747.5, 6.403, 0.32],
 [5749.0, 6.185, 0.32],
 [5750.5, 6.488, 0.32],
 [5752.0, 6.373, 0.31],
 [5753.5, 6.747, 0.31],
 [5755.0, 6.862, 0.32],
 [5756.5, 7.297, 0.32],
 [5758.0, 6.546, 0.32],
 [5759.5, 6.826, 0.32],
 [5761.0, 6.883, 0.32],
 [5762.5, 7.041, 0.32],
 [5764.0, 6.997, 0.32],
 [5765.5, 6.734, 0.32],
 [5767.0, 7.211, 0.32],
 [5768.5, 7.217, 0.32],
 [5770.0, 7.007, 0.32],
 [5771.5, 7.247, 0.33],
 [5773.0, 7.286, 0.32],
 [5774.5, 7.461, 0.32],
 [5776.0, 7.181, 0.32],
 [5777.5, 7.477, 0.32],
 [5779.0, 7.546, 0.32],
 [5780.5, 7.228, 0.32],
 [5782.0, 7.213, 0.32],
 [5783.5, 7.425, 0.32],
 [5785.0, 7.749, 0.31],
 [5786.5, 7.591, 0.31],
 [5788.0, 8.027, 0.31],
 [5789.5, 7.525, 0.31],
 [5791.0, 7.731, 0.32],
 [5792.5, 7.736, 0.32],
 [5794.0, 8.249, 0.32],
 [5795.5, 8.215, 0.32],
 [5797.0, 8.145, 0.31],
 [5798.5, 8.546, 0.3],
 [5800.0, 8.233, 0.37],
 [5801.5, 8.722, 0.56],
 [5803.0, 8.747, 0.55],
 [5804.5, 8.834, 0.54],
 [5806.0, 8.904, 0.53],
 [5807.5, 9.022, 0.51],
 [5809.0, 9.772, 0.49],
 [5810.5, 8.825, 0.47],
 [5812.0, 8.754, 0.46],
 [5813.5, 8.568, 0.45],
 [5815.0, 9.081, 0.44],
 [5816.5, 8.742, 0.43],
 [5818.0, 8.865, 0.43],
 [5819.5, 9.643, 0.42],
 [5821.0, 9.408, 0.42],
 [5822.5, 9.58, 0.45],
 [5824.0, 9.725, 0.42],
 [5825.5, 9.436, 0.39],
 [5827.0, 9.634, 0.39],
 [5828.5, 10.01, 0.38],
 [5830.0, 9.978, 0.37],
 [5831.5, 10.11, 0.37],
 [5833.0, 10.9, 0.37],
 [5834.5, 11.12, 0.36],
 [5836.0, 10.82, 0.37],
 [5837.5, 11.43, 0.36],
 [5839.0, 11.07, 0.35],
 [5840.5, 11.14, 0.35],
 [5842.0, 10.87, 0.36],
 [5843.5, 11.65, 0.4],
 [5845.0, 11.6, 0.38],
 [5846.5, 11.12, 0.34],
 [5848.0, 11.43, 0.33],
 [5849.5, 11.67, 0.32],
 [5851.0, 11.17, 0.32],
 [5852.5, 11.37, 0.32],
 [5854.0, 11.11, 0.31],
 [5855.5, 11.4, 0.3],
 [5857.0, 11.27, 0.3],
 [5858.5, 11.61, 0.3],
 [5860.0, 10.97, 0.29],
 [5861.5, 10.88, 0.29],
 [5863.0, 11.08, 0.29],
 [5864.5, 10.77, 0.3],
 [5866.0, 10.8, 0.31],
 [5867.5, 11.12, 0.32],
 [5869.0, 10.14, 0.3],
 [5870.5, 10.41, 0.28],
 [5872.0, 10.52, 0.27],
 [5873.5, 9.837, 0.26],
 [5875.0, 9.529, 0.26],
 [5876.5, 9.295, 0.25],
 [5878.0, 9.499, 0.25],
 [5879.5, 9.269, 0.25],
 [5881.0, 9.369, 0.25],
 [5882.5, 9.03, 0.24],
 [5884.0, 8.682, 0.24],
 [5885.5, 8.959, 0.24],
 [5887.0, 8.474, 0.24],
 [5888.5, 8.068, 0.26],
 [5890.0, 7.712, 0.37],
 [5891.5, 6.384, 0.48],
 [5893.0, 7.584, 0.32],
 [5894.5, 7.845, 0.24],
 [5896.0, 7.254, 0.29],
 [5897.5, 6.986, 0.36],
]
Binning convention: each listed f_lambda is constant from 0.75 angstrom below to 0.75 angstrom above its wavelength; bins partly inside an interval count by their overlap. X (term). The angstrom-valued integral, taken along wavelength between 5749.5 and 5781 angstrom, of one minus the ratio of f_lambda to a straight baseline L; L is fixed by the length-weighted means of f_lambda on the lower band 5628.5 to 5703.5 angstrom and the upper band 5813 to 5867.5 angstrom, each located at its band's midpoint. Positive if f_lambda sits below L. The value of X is 5.6 angstrom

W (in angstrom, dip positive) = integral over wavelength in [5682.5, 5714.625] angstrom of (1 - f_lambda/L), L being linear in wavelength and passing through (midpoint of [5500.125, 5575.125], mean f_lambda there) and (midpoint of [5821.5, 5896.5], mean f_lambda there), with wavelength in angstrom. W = 7.7 angstrom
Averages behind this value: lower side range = 5.59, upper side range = 10.1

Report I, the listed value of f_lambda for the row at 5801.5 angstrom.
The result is 8.722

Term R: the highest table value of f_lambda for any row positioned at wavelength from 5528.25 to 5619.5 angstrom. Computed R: 7.814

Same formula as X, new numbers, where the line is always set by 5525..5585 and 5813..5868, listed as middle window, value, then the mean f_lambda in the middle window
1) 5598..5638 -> 7.3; 5.57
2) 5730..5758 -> 8.0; 6.39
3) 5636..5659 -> 4.4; 5.91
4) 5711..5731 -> 5.6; 6.14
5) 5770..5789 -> 4.2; 7.44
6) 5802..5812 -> 1.0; 8.99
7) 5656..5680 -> 5.8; 5.81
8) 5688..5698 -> 2.7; 5.88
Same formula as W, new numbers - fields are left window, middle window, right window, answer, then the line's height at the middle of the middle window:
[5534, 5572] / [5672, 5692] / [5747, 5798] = 2.3 angstrom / 6.56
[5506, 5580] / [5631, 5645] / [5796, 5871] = 2.6 angstrom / 7.15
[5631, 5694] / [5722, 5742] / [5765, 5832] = 2.5 angstrom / 7.13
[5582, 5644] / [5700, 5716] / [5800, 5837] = 2.6 angstrom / 7.4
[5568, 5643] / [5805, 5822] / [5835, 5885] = 1.2 angstrom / 9.76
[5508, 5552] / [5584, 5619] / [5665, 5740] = 1.2 angstrom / 5.77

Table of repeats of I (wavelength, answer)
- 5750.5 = 6.488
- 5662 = 5.497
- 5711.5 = 6.082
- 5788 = 8.027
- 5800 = 8.233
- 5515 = 5.614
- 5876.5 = 9.295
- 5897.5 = 6.986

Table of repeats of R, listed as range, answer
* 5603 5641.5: 6.105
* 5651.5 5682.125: 6.673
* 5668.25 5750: 6.661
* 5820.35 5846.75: 11.65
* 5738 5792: 8.027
